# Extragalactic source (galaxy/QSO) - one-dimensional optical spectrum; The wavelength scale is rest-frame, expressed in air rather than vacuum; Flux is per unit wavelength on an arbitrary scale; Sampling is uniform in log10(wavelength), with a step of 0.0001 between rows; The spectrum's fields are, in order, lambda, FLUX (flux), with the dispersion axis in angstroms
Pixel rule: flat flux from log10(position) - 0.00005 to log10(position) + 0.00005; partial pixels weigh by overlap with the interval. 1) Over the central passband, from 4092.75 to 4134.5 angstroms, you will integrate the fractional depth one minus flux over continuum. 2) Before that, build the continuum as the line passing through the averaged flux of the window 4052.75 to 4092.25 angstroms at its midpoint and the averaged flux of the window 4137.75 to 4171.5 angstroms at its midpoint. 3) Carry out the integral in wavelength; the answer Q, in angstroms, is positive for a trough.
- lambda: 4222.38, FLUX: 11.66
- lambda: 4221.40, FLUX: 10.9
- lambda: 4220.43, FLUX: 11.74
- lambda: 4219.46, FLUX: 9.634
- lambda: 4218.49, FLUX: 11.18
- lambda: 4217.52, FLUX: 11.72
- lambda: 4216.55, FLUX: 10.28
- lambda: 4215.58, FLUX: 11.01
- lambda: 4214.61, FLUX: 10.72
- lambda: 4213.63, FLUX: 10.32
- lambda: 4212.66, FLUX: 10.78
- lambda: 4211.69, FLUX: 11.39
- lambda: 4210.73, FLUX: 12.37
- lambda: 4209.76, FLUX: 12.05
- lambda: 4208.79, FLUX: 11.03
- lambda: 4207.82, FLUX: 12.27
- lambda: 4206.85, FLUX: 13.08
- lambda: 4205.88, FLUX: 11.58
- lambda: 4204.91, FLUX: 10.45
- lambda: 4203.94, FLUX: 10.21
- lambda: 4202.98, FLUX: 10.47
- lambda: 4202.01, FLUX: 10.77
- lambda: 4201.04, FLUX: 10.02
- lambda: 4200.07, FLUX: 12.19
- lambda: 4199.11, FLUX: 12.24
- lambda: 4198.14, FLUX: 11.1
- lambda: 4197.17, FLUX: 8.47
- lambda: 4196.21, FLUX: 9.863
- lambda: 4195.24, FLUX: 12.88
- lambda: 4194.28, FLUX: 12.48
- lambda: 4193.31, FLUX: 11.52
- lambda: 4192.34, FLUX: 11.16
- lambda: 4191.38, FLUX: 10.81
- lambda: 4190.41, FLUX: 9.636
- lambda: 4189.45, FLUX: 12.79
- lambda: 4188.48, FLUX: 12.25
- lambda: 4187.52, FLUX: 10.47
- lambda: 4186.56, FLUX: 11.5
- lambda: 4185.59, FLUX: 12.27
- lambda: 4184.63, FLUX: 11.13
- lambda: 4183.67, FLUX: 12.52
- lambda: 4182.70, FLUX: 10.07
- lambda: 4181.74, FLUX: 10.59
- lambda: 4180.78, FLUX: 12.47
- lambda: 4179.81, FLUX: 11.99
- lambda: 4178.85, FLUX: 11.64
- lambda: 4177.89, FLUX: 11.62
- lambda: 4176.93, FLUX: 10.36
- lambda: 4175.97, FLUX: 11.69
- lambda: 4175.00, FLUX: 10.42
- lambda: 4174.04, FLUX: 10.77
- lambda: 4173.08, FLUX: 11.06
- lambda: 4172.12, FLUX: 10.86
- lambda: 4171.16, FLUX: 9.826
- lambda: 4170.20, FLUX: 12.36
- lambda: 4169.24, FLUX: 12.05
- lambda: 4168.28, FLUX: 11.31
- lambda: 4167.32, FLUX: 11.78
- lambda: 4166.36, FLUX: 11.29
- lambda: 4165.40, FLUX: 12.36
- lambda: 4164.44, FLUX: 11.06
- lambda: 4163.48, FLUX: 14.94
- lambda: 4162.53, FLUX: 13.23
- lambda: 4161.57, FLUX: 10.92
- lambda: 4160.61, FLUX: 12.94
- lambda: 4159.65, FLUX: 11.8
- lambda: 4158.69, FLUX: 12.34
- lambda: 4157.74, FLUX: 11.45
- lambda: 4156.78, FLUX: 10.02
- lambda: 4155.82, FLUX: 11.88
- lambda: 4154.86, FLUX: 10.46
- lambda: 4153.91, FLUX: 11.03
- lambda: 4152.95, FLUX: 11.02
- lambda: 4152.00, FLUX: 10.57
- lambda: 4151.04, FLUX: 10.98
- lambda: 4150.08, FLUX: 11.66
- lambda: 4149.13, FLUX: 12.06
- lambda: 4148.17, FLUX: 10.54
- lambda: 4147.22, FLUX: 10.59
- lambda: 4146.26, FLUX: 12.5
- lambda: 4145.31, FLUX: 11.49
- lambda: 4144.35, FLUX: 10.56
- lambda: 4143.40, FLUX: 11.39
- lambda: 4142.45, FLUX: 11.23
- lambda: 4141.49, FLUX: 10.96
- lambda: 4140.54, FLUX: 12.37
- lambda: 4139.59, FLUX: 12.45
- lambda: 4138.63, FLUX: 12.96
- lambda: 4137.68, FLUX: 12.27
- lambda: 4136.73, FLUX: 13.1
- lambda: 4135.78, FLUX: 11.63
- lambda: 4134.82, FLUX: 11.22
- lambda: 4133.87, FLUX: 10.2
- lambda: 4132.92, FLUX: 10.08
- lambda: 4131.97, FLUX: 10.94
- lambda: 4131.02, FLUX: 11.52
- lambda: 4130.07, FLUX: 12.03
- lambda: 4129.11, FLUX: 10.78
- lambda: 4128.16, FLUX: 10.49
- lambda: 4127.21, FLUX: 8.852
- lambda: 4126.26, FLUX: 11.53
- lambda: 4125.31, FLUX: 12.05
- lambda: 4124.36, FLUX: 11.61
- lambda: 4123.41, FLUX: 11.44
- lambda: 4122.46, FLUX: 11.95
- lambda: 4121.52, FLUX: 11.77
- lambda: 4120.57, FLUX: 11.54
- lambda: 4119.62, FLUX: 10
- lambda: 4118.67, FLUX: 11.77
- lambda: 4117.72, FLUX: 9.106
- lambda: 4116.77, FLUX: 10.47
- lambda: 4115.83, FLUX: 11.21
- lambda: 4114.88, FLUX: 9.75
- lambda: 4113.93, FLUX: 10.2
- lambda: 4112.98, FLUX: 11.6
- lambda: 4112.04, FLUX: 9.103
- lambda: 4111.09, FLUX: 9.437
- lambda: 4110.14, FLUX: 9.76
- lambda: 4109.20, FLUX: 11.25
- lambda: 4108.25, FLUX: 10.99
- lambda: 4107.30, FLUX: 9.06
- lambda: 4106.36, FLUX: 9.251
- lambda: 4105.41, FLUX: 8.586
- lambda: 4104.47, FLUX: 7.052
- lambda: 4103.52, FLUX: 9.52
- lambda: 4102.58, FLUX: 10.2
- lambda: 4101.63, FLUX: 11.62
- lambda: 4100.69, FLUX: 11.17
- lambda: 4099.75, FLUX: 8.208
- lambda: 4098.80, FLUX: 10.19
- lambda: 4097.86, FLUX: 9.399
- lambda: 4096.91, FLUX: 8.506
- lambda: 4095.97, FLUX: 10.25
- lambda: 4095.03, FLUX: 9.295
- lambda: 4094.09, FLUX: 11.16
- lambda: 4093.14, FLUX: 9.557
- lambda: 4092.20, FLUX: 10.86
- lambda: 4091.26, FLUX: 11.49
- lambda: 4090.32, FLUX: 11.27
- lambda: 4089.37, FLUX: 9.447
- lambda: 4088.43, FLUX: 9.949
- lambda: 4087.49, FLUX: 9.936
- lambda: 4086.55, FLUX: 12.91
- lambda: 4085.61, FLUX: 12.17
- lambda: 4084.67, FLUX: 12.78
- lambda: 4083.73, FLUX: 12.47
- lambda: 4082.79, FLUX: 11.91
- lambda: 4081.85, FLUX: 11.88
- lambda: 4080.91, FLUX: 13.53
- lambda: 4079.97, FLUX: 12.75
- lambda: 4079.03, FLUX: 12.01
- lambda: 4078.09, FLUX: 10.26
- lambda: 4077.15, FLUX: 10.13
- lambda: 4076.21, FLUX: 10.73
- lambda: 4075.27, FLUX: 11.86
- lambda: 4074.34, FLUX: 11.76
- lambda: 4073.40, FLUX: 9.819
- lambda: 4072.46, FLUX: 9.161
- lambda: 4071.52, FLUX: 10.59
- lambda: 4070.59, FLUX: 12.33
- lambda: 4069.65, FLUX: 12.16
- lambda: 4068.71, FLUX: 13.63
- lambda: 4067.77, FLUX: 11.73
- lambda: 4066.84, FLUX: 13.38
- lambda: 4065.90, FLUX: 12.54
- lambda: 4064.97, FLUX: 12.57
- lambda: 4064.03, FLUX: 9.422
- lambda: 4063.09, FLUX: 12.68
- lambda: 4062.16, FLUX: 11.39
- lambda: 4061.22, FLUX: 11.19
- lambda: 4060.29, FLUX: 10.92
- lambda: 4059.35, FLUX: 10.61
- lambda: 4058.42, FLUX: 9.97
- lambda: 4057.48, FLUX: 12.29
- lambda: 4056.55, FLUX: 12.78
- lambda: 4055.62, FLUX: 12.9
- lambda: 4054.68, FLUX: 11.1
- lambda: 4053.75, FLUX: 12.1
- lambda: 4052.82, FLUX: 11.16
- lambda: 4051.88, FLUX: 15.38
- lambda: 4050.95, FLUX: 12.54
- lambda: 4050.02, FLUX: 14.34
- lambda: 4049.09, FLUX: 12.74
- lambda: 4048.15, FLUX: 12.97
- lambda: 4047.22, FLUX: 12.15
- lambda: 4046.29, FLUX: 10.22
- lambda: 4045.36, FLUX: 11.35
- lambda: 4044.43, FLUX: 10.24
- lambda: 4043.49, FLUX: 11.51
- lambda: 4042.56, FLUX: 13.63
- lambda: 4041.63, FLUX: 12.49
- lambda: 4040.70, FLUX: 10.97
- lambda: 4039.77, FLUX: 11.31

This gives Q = 4.53 angstroms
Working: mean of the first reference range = 11.6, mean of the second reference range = 11.6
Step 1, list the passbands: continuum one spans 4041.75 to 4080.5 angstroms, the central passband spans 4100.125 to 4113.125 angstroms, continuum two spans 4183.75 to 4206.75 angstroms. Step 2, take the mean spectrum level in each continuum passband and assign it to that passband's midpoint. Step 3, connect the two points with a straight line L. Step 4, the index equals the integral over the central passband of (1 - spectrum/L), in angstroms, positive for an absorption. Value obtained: 2.0 angstroms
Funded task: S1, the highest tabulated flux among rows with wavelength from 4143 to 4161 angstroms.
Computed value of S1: 12.94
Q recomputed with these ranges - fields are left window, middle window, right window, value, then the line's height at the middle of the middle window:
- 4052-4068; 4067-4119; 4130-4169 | 4.53 angstroms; 11.7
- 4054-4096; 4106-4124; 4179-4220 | 1.33 angstroms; 11.4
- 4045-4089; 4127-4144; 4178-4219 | 0.21 angstroms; 11.5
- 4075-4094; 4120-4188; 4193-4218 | -1.03 angstroms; 11.3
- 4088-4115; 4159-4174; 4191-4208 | -1.49 angstroms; 10.8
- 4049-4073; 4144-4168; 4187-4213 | -0.18 angstroms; 11.5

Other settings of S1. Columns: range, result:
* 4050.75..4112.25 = 15.38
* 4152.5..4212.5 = 14.94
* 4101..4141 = 13.1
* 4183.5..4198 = 12.88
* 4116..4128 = 12.05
